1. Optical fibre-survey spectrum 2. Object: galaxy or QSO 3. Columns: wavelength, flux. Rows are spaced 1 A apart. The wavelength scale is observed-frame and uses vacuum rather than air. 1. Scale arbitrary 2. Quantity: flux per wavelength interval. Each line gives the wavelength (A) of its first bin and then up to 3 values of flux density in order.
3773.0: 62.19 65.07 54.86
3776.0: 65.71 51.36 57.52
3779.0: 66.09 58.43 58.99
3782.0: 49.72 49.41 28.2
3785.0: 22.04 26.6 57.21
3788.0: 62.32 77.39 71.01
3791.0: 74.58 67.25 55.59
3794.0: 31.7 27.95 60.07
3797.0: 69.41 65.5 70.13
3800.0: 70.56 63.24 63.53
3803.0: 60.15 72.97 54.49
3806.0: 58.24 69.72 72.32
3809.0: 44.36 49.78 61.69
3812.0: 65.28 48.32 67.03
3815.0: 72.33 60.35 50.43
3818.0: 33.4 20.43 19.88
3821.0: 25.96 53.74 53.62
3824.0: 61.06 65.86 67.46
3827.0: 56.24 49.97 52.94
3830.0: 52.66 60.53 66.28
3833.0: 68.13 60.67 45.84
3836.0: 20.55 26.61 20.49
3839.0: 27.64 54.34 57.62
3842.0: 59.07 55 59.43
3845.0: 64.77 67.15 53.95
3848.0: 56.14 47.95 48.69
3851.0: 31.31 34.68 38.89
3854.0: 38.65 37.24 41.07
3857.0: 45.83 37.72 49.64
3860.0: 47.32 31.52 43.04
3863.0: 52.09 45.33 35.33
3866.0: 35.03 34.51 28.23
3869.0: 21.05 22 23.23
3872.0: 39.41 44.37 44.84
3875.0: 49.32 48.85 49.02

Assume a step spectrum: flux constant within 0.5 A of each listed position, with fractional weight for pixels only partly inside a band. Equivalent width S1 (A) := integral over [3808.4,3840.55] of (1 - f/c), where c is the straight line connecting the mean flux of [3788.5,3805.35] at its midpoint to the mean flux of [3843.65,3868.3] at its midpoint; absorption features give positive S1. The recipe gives 2.6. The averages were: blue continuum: 62.2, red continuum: 44.3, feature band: 49.6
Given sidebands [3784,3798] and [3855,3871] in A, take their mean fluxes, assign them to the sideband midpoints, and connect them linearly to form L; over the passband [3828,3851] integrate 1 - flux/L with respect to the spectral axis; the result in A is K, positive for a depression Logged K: -4.3 A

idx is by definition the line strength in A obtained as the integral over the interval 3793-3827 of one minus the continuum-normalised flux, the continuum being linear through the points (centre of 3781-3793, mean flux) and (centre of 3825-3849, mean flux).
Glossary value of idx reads -1.5 A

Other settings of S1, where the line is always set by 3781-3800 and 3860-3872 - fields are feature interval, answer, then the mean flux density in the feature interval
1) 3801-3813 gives -2.6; 60.7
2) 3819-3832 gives -1.8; 51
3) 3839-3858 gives -4.5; 48.7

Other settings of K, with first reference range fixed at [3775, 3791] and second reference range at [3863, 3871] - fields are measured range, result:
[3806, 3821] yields -1.72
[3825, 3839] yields -2.67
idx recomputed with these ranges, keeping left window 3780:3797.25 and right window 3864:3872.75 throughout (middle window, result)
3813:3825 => -1.0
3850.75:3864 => -2.8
